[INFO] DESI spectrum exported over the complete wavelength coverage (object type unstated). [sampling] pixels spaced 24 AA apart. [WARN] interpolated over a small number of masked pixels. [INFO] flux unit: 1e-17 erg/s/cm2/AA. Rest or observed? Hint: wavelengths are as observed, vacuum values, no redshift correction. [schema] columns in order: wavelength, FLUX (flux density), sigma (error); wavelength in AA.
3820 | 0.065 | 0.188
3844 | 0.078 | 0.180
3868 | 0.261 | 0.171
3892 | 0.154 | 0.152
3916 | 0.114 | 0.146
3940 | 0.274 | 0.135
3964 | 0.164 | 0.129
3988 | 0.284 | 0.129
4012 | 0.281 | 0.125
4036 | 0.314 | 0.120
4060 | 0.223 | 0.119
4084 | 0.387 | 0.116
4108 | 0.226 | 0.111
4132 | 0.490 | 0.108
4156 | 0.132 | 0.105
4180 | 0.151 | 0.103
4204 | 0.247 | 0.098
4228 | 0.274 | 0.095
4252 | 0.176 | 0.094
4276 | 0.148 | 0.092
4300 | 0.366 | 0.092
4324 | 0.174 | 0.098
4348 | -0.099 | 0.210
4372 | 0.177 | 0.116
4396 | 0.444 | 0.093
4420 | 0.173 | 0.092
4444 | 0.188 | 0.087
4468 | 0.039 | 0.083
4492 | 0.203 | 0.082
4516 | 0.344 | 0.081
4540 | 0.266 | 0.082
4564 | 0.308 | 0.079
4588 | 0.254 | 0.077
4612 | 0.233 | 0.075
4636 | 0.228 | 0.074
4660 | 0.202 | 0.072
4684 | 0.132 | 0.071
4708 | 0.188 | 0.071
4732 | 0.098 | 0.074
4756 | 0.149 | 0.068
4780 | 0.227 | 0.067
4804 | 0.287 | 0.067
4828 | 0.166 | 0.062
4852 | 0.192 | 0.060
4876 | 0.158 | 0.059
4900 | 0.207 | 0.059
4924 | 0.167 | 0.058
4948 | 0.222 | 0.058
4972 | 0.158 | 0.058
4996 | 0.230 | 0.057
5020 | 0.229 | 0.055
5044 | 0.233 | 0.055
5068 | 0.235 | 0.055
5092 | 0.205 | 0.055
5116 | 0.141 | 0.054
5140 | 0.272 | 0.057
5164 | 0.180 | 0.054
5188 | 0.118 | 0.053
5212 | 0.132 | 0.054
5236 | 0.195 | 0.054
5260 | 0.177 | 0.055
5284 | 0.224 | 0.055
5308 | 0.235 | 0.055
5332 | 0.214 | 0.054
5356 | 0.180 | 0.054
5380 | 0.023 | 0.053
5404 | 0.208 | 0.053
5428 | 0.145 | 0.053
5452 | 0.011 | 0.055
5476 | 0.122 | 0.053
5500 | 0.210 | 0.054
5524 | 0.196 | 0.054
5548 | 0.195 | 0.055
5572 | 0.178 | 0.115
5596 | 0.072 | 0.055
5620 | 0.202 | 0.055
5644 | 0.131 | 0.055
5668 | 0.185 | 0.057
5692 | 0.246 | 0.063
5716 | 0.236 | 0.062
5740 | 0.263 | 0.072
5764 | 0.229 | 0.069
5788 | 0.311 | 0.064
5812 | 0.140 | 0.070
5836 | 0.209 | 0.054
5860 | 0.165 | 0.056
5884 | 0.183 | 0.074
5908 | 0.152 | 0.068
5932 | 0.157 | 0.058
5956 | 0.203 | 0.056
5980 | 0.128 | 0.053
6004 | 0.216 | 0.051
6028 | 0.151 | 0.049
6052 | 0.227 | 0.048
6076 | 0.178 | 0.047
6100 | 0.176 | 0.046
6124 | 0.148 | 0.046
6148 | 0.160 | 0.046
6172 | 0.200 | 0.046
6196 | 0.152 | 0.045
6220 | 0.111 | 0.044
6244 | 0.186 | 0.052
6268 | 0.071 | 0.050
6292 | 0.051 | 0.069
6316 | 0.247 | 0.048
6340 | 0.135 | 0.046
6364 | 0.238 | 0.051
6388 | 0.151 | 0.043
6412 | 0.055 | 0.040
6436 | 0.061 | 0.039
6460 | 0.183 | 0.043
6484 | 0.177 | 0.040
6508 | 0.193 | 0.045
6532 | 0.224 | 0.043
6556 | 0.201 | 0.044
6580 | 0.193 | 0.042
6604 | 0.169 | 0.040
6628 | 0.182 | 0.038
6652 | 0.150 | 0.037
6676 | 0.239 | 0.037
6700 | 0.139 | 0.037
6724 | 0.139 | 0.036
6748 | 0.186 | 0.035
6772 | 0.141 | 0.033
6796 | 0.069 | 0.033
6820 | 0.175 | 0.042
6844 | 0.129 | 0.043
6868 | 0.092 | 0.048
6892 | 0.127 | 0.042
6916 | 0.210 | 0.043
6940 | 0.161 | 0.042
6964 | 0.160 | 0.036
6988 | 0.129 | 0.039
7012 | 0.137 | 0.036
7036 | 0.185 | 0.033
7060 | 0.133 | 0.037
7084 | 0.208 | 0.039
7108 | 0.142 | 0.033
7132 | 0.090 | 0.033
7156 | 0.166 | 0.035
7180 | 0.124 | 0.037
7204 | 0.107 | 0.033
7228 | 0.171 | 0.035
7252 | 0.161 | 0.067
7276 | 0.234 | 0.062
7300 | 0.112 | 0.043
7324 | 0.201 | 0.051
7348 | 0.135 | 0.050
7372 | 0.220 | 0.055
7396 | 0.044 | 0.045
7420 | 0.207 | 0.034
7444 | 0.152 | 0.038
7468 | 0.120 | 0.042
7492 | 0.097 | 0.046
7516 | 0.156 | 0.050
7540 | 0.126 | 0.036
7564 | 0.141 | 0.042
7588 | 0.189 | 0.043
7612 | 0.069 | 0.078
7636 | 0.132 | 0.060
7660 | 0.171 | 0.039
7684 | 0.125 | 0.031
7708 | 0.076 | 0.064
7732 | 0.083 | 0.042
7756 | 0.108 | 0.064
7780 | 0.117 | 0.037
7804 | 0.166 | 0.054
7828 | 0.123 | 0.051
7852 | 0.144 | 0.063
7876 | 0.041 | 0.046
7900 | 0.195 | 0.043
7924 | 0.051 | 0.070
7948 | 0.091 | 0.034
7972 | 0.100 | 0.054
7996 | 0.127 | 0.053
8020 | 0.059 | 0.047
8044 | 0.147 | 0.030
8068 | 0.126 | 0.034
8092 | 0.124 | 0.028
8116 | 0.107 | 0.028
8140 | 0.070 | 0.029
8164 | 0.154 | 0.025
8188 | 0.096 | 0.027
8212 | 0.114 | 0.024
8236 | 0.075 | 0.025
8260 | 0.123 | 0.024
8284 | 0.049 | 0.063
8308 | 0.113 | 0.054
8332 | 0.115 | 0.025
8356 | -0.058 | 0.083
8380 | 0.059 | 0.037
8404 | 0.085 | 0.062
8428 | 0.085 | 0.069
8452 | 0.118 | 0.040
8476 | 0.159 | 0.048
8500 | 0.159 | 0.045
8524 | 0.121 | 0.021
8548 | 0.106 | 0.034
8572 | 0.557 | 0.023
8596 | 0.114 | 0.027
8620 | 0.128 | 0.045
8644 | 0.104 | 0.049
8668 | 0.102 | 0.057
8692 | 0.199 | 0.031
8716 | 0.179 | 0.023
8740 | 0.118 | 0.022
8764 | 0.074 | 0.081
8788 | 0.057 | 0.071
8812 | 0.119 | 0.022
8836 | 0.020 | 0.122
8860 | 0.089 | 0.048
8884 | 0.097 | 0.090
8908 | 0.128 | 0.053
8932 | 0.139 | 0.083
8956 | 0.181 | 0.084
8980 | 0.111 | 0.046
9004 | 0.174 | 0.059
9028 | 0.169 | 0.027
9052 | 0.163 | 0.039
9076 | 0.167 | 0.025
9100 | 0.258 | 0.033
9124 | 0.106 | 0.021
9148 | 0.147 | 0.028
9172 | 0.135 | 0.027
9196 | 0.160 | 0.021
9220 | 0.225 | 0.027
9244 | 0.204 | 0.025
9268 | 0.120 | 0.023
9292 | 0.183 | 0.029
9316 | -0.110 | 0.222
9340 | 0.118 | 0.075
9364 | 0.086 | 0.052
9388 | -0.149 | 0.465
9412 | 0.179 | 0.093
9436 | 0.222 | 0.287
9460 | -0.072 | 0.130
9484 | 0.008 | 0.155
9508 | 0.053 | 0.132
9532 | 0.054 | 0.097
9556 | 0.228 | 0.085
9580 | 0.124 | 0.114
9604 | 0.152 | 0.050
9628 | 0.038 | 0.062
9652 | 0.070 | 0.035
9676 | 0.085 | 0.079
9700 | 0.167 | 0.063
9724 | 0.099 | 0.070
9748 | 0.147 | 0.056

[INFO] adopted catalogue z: 1.30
